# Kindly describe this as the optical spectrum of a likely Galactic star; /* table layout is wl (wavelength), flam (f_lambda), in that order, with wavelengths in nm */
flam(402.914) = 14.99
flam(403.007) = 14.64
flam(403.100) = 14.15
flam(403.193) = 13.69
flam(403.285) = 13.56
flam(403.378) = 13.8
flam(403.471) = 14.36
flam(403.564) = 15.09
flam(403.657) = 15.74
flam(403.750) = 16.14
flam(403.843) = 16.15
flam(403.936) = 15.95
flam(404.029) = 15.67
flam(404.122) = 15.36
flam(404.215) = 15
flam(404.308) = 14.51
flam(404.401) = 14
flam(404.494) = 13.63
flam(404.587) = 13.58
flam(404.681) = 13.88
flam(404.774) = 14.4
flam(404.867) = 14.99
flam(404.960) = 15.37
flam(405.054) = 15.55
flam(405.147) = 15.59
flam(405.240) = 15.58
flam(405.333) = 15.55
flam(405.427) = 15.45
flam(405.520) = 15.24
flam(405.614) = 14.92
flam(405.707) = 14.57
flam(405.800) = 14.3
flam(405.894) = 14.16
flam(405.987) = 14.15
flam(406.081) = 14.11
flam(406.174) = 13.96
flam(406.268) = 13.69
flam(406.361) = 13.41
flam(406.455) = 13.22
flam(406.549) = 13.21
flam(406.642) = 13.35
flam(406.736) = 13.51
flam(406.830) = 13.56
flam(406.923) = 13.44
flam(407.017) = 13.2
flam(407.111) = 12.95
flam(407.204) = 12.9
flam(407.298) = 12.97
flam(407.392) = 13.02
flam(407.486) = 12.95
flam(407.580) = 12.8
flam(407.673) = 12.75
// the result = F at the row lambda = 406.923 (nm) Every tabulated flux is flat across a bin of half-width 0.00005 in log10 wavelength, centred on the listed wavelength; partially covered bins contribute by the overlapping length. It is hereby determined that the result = 13.44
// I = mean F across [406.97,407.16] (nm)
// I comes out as 13.1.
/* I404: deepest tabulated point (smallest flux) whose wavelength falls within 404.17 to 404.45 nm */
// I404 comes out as 14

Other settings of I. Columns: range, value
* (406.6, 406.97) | 13.5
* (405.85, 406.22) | 14.1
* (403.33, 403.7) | 14.7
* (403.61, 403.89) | 16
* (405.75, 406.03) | 14.2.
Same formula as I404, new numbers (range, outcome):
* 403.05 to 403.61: 13.56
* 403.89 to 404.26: 15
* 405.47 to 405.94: 14.16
